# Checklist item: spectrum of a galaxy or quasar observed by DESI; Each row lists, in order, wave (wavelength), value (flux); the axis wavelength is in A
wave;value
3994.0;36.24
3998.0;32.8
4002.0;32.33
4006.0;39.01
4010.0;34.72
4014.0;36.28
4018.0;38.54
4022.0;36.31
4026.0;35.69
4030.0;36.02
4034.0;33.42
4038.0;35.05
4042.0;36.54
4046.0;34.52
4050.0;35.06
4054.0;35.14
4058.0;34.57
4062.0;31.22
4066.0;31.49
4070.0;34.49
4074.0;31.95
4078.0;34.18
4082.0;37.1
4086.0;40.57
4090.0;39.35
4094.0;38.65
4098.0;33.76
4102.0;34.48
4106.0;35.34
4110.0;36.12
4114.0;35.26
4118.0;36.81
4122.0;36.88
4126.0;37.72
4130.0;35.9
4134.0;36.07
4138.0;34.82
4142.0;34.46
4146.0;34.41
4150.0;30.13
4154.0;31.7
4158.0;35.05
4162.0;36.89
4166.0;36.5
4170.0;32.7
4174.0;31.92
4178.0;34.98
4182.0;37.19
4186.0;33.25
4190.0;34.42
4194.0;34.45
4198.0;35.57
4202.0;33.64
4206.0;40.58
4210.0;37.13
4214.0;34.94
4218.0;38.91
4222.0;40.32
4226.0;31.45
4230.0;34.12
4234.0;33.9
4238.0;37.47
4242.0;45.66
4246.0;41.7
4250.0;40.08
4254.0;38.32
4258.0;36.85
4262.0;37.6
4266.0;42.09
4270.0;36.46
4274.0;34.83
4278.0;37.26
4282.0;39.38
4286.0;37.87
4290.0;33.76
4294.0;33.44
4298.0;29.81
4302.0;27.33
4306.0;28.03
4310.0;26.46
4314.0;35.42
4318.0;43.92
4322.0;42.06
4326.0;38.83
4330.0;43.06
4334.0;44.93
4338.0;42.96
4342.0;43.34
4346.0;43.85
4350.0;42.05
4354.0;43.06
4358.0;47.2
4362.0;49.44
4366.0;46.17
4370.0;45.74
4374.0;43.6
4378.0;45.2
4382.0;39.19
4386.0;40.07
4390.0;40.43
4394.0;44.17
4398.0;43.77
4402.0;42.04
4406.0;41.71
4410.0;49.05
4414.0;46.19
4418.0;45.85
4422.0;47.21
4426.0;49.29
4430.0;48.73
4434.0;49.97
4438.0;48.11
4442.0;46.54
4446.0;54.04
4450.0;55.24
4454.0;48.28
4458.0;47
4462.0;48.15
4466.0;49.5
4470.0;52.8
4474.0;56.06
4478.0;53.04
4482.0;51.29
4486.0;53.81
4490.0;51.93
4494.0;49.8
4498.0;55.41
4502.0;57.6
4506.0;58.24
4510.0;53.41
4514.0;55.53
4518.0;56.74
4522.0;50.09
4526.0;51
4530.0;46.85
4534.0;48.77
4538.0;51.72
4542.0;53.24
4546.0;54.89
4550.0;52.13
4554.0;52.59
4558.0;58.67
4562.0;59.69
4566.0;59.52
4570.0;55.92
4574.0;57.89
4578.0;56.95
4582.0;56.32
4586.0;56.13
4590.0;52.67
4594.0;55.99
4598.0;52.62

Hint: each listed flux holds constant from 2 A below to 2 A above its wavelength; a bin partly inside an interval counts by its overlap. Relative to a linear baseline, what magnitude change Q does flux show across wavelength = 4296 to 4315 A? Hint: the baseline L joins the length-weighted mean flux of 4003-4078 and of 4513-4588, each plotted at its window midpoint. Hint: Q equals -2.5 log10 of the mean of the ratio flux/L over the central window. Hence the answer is 0.48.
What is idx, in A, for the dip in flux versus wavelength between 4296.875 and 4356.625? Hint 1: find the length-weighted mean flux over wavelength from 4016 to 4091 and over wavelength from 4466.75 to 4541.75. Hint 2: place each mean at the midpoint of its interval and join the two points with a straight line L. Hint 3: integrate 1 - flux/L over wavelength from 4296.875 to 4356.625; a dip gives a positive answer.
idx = 9.7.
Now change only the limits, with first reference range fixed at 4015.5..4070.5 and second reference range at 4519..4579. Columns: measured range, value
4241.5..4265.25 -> 1.68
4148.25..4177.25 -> 4.24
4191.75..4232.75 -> 5.18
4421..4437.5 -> 0.21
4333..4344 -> 0.57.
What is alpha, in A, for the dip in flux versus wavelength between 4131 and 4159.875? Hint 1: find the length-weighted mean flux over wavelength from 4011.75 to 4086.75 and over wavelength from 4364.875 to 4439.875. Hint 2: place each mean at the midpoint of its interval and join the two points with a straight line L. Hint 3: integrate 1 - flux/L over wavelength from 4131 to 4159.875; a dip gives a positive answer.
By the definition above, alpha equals 2.99 A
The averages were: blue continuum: 35.1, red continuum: 45.1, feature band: 33.9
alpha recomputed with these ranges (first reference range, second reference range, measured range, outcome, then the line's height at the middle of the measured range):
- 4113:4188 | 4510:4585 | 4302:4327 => 4.6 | 42.9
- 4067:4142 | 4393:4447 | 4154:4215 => 5.6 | 38.7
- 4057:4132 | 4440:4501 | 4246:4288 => 4.6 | 42.9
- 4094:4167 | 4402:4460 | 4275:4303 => 5.1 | 42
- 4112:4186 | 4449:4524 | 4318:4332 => 0.8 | 44.2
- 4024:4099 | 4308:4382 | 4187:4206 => 1.8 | 38.7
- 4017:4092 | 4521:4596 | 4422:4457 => 0.0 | 49.8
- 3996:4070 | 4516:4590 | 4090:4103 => 0.3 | 37.3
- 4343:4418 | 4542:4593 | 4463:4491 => -1.3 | 50.2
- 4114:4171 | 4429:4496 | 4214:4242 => 1.9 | 39.3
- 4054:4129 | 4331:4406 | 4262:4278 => 1.2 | 40.8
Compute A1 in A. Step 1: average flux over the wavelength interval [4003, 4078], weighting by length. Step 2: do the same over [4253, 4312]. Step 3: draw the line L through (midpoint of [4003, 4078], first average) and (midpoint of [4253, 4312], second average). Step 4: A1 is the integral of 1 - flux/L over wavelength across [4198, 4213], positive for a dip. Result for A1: -0.90 A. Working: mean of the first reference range 34.9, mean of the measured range 36.8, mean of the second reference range 34.6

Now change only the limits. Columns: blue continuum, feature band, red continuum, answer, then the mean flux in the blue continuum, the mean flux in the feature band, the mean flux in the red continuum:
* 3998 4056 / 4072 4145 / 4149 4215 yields -1.9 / 35.5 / 36.1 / 34.8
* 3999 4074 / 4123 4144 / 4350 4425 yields 0.9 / 34.9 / 35.8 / 44.5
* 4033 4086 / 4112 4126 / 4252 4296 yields -0.5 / 34.5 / 36.5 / 37.1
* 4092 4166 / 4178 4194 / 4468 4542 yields 1.3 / 35.3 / 34.9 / 53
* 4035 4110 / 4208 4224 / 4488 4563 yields 1.2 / 35.2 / 37.8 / 53.5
